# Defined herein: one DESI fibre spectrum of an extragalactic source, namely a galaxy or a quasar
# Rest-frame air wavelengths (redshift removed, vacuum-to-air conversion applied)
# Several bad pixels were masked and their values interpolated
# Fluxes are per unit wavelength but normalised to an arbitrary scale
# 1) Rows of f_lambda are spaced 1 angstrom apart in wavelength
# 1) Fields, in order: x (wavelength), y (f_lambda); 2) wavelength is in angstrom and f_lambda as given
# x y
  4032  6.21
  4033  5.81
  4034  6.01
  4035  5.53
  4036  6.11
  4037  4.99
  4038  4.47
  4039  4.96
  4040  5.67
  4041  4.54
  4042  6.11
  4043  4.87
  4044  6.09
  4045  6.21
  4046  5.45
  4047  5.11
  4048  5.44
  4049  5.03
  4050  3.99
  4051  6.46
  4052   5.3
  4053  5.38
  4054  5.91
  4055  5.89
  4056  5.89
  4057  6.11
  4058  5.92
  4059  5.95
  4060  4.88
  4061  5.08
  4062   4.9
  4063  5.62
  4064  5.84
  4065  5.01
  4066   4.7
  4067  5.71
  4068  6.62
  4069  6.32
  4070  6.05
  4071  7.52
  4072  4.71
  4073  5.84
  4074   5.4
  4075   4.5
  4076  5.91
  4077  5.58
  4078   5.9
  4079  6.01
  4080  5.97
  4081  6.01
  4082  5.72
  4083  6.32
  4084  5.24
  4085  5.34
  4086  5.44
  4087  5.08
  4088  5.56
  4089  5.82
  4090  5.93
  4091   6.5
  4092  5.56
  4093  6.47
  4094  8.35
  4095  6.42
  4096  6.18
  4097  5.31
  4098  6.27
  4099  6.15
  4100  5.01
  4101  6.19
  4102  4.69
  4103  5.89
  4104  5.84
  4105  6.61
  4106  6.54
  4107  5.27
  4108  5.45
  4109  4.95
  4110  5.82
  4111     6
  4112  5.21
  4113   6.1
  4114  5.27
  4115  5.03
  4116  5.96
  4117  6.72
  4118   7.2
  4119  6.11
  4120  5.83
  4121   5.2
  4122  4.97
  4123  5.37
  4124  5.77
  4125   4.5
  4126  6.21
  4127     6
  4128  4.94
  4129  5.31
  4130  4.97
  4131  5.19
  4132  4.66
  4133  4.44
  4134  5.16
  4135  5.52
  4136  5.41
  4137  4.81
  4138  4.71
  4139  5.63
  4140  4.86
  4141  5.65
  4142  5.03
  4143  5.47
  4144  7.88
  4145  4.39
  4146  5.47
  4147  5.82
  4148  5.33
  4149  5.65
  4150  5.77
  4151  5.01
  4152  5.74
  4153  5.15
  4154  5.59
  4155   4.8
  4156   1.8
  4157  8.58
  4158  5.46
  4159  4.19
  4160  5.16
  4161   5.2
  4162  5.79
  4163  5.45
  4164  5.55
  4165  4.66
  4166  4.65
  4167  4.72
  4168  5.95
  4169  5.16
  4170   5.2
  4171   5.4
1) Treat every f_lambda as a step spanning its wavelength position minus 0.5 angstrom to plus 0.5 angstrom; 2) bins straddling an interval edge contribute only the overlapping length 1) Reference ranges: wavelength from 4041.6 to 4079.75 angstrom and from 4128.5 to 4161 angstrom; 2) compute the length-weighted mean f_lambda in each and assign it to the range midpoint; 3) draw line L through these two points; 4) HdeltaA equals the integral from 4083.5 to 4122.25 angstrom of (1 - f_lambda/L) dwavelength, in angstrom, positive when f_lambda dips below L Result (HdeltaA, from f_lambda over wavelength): -2.8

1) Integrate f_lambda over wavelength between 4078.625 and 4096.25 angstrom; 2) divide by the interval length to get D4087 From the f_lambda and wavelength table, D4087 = 5.99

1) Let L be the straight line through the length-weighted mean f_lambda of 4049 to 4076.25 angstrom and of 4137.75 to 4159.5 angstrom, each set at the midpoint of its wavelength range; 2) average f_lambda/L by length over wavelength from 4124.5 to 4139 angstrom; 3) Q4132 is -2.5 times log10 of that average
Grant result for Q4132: 0.05 mag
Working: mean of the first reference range 5.59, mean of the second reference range 5.37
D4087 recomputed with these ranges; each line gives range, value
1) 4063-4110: 5.82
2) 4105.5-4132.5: 5.58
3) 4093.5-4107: 6.08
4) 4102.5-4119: 5.87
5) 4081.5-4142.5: 5.63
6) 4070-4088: 5.68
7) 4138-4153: 5.51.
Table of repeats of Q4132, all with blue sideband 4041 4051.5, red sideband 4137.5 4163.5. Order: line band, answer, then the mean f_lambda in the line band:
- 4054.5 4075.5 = -0.04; 5.64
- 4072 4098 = -0.08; 5.84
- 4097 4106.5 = -0.09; 5.88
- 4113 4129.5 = -0.05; 5.66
